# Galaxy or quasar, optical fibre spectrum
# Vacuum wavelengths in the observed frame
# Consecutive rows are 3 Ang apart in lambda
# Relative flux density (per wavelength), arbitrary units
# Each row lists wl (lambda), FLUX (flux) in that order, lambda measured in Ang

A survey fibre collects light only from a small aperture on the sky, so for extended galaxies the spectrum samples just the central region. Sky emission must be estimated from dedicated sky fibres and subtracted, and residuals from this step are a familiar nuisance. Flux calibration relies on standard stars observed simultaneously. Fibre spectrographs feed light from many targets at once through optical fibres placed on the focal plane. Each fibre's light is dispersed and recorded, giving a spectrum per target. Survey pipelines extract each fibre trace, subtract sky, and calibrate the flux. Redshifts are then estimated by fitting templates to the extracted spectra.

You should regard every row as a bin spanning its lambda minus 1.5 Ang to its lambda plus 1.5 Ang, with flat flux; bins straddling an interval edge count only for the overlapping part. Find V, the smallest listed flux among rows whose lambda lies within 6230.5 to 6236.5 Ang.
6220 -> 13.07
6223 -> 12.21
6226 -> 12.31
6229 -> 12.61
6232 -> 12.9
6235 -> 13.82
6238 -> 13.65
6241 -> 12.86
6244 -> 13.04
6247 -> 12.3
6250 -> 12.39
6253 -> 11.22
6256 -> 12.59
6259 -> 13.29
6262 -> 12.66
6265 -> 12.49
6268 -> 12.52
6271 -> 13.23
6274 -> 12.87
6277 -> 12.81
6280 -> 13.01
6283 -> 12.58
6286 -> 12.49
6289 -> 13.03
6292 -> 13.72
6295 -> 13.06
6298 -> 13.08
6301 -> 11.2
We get 12.9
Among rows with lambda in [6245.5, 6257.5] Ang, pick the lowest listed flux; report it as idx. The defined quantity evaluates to 11.22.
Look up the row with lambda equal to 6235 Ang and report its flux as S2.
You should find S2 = 13.82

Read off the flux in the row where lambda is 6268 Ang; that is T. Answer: 12.52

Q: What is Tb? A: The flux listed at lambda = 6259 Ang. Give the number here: 13.29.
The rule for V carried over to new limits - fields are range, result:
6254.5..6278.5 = 12.49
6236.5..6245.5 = 12.86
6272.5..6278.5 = 12.81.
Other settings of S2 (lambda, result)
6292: 13.72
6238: 13.65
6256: 12.59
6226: 12.31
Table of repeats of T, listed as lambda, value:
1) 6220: 13.07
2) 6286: 12.49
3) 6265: 12.49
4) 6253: 11.22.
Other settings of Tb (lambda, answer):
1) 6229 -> 12.61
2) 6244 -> 13.04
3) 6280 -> 13.01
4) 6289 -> 13.03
